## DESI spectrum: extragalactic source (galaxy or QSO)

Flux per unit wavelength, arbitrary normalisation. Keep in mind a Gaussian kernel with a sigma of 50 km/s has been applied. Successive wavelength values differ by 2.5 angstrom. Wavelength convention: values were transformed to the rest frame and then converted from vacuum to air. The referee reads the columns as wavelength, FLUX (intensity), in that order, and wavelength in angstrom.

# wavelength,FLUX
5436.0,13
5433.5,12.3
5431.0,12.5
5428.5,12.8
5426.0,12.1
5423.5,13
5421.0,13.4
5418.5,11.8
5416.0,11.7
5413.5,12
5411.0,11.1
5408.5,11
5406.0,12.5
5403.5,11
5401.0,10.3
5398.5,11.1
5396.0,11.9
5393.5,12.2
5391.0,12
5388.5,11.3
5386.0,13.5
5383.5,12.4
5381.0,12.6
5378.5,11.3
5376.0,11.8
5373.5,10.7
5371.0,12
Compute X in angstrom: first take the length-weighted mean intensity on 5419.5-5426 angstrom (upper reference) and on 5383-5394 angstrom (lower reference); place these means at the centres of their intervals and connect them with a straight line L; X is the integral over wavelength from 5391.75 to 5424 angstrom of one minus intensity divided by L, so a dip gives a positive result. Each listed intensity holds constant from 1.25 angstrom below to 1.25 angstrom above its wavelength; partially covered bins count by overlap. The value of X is 2.3 angstrom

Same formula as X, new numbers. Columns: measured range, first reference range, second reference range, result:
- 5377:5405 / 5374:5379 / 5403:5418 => -0.67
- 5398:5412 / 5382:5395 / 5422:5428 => 1.42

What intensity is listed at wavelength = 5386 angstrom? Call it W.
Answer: 13.5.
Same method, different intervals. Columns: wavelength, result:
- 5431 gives 12.5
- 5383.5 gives 12.4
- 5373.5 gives 10.7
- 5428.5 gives 12.8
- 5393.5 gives 12.2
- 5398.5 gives 11.1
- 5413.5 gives 12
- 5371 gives 12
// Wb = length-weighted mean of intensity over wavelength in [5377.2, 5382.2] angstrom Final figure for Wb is 11.9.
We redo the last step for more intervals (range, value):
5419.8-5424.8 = 13.2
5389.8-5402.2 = 11.5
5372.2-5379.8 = 11.3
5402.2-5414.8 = 11.5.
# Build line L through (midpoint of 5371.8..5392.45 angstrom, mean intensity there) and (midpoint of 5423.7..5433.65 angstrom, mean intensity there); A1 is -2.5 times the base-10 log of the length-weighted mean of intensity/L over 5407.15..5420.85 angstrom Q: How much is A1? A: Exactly 0.06 mag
